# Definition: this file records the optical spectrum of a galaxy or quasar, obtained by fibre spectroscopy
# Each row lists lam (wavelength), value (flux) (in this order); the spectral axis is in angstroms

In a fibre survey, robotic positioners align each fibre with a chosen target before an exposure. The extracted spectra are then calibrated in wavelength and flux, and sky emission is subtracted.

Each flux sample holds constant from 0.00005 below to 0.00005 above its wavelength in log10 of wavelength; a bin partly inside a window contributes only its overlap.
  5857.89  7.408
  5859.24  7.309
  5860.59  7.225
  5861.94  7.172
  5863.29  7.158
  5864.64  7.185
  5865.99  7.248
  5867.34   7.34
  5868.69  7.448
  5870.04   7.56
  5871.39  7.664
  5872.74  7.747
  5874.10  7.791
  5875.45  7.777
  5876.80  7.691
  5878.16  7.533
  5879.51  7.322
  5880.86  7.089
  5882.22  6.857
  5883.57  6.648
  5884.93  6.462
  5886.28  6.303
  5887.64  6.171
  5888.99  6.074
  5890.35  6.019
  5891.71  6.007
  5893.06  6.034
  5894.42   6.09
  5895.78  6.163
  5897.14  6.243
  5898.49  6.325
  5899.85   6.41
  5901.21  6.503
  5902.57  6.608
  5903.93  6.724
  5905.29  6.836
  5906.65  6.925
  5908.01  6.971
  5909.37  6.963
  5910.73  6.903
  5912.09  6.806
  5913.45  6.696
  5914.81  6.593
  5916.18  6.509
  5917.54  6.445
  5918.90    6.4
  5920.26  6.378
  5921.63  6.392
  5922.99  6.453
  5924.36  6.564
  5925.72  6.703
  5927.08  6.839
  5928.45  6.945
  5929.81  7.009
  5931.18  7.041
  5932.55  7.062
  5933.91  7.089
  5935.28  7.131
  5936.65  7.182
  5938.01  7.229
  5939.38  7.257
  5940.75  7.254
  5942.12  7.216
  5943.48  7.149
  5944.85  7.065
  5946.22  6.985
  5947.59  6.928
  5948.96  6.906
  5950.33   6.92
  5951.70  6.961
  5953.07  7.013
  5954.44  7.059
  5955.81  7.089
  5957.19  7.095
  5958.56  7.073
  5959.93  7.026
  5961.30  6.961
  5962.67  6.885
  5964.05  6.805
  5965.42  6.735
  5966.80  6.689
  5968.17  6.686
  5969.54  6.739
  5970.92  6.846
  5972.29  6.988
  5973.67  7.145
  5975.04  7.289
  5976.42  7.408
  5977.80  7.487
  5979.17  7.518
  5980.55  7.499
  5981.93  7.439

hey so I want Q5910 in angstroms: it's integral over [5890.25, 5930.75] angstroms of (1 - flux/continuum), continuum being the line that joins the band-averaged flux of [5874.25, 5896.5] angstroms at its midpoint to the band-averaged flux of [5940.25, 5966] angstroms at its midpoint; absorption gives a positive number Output 1.39 angstroms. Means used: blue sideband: 6.67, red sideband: 7.01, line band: 6.56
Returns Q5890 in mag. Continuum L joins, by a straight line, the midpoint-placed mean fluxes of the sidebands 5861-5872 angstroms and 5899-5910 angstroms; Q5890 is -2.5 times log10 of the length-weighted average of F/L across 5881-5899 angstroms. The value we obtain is 0.112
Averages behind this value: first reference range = 7.35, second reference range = 6.73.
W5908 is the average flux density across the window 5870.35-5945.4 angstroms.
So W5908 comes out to 6.81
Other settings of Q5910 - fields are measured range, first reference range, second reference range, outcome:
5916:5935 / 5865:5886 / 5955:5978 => 1.1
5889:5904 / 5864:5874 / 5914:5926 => 1.5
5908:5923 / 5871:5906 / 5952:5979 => 0.5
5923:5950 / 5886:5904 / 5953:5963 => -1.0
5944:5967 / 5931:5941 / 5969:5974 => 0.2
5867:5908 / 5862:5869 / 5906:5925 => 1.1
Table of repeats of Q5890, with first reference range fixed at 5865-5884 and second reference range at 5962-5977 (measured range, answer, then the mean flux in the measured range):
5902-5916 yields 0.069 mag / 6.79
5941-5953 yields 0.002 mag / 7.03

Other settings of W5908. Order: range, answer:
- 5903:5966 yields 6.89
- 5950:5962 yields 7.03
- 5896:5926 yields 6.6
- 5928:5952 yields 7.08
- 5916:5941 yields 6.84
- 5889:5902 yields 6.19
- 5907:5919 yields 6.72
